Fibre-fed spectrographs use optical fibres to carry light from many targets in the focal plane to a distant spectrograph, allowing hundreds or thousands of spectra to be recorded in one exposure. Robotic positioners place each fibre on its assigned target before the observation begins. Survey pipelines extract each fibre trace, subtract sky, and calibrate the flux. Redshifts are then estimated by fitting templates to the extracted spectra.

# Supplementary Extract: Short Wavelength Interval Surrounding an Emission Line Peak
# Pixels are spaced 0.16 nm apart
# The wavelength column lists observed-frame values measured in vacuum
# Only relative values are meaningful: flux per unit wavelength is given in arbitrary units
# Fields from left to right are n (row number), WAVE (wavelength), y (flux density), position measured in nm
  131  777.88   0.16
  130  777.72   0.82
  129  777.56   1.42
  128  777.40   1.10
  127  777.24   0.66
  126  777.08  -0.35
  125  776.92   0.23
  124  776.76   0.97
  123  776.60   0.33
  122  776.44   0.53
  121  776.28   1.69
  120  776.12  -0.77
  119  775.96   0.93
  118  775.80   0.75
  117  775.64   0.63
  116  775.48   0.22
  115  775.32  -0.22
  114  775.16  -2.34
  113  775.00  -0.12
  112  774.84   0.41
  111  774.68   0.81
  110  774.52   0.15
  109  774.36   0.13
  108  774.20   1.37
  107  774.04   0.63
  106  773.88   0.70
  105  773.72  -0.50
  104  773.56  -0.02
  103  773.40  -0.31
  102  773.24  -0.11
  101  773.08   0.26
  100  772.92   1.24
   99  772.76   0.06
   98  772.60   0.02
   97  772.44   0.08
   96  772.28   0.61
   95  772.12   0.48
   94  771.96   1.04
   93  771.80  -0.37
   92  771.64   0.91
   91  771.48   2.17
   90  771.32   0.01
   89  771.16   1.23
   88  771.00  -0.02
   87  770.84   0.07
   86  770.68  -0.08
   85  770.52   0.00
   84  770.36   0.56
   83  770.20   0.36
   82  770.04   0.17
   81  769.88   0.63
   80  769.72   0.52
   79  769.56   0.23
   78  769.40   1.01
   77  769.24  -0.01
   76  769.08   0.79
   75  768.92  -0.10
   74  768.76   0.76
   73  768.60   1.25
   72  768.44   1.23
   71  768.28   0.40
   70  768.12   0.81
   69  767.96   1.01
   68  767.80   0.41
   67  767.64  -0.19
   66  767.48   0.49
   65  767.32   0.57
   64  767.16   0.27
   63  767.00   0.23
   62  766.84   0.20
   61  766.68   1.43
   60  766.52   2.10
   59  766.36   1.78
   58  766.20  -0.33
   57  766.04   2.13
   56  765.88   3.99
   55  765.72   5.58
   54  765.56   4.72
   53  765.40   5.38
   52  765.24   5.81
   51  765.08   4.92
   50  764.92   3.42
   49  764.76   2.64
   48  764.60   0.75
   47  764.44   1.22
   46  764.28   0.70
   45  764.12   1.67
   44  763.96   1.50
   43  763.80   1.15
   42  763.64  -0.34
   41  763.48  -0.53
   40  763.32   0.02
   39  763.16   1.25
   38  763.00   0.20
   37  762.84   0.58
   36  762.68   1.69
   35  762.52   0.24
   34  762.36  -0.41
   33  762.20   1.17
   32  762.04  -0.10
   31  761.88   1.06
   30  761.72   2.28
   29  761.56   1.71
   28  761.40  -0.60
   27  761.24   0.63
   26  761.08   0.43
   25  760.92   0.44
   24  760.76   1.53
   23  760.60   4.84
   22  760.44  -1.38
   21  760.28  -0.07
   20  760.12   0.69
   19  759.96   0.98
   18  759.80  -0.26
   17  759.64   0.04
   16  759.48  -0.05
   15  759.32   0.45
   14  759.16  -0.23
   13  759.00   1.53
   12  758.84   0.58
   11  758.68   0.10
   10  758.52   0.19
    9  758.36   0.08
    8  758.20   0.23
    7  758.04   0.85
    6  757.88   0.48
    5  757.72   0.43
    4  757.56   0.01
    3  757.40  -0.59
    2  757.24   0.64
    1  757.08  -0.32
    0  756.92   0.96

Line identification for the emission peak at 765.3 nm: [O II]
